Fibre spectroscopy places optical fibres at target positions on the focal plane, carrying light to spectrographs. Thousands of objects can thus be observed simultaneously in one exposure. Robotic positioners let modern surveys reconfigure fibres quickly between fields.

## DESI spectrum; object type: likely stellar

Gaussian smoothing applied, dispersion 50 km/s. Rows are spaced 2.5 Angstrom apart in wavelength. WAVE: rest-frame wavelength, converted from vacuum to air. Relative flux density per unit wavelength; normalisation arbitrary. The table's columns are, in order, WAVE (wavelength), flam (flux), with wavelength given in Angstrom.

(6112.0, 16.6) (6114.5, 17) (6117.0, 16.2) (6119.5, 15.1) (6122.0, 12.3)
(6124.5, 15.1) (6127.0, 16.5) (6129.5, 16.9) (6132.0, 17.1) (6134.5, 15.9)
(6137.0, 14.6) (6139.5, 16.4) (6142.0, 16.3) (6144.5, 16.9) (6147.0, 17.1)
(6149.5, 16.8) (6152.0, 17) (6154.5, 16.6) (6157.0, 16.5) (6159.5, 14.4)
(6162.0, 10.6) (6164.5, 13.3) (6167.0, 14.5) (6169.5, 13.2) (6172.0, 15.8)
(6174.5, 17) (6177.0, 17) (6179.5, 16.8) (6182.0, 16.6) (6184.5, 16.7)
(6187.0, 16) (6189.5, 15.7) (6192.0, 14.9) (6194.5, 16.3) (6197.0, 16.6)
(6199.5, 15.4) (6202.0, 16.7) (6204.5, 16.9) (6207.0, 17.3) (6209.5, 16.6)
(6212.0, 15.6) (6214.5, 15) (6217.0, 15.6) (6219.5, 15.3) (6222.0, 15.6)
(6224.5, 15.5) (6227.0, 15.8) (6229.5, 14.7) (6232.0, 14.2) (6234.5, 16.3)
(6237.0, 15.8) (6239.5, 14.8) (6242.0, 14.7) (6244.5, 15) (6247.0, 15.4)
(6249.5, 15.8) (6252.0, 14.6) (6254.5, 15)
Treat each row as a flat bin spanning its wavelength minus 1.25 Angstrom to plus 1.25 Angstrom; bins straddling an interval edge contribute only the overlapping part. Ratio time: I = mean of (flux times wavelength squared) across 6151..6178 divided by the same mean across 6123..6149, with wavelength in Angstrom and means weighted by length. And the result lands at 0.93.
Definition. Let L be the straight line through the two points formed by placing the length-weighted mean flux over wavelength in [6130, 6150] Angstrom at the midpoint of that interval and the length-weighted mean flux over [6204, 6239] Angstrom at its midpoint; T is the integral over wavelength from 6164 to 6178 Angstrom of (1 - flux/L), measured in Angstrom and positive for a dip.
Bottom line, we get 0.8 Angstrom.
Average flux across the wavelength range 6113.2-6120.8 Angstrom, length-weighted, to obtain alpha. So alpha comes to 16.1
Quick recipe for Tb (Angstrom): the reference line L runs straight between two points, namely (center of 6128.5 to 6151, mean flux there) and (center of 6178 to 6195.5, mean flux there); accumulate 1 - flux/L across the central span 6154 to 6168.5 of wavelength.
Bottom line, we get 1.9 Angstrom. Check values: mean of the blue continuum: 16.4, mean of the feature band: 14.2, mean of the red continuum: 16.2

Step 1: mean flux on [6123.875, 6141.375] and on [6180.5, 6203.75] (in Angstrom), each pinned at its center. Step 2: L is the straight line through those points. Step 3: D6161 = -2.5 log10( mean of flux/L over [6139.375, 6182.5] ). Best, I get 0.03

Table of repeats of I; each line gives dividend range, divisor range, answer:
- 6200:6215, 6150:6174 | 1.12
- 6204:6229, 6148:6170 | 1.09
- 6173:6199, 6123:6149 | 1.02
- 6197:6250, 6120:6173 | 1.04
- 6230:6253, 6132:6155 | 0.95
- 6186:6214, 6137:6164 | 1.04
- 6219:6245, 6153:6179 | 1.04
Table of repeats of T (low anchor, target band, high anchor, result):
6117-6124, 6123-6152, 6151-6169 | -3.8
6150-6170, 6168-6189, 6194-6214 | -1.0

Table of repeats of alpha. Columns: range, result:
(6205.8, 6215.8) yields 16.1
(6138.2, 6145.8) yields 16.5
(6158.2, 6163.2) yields 12.6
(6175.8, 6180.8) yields 16.9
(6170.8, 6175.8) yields 16.4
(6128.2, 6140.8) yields 16.2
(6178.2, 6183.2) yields 16.7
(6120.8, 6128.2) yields 14.6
